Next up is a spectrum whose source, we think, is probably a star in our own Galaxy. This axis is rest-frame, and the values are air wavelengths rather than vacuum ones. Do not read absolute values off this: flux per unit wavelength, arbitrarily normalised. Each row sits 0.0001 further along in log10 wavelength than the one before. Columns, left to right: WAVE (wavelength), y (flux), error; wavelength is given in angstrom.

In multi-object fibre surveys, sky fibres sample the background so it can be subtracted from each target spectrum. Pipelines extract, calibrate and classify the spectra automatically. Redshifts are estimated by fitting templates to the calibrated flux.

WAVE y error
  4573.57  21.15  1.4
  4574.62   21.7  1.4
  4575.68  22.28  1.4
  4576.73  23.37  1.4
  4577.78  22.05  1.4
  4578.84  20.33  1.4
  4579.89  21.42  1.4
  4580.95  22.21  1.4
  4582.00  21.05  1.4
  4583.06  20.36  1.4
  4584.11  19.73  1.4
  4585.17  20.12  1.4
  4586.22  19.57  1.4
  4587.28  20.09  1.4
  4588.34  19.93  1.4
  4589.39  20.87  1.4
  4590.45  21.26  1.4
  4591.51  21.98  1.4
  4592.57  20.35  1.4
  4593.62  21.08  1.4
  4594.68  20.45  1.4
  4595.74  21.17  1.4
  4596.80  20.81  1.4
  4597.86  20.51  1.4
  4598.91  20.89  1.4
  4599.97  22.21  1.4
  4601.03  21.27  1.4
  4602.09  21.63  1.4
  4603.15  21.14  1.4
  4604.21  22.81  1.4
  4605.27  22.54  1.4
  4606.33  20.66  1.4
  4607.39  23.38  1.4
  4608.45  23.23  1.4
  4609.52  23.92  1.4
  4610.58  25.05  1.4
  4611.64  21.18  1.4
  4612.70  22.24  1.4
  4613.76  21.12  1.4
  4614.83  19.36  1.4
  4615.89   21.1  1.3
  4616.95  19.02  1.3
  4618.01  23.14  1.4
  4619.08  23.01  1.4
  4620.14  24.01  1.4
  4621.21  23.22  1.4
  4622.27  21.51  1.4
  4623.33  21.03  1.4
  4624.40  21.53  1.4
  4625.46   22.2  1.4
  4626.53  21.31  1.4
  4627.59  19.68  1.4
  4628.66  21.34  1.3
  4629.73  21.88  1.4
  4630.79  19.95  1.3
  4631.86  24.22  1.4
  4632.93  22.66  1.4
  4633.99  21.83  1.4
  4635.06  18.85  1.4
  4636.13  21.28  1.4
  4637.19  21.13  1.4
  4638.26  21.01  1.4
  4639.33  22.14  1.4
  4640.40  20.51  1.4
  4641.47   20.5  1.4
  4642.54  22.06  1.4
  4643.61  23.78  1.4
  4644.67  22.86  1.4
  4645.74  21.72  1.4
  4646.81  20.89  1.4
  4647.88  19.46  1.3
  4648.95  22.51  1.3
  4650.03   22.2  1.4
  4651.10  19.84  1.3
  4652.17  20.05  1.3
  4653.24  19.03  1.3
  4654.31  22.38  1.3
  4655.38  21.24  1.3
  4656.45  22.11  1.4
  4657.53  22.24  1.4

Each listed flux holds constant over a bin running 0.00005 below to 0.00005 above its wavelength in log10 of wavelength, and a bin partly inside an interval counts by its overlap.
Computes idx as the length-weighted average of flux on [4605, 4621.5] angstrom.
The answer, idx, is 22.2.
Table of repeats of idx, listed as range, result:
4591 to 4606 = 21.3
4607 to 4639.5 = 21.8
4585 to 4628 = 21.5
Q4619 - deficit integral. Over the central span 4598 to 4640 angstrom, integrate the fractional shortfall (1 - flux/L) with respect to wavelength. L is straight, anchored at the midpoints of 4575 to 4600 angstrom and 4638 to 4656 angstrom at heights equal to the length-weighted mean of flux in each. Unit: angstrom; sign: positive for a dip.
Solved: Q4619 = -1.2 angstrom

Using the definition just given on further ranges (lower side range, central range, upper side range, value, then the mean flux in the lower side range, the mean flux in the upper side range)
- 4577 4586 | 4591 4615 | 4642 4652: -0.6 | 20.9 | 21.6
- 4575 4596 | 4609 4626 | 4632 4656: -0.7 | 21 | 21.3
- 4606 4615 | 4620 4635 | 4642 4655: 0.1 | 22.4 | 21.4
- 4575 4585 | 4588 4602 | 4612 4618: 0.1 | 21.4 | 20.8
